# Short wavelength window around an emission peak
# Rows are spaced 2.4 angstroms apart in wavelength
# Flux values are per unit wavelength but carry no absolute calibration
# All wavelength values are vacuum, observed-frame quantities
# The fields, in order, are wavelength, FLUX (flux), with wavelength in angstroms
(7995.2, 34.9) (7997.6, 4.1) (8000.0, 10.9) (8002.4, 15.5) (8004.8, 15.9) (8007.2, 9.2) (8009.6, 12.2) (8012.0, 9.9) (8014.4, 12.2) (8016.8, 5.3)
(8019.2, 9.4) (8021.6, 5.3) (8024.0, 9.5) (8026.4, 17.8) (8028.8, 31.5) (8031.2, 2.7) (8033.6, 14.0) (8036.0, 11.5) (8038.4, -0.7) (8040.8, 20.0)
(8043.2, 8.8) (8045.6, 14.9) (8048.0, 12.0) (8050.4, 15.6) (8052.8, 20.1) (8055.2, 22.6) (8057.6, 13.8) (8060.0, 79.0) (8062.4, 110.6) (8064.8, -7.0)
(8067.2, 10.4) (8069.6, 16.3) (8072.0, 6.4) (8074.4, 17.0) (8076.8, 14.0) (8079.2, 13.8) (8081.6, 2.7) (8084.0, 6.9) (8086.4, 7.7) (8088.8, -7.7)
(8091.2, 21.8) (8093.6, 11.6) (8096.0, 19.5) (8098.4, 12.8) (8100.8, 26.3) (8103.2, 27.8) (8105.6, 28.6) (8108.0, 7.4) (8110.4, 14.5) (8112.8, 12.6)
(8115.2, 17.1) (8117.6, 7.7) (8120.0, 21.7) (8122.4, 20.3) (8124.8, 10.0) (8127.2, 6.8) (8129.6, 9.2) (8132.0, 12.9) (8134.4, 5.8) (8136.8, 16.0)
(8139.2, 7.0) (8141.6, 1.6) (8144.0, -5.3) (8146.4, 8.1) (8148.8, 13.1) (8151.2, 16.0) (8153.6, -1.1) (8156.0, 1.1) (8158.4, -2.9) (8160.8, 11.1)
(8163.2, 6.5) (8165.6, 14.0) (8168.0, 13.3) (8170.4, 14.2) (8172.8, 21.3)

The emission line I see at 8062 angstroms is H-gamma 4340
